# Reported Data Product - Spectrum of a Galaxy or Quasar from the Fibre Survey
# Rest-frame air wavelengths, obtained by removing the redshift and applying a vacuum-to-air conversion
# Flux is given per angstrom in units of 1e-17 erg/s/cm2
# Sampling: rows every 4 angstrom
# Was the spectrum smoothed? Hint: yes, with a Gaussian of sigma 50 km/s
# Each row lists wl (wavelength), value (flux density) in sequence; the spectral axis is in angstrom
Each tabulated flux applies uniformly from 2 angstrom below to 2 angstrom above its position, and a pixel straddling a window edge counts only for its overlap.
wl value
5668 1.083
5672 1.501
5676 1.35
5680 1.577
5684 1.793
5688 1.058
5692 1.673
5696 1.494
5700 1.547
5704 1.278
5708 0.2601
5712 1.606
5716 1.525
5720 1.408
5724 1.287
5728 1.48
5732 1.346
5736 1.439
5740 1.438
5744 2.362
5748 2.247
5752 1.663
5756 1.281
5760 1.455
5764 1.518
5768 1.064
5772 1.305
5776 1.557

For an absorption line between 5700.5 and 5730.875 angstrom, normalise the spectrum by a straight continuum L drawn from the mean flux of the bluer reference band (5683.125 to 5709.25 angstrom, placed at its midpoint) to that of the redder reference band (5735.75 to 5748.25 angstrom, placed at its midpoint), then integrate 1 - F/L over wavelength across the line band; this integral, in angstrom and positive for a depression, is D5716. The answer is 5.4 angstrom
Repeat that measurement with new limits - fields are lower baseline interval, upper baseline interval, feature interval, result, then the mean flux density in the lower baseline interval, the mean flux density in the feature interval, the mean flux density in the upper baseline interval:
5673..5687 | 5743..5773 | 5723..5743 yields 1.6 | 1.53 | 1.45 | 1.6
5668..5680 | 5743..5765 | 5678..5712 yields 2.9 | 1.39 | 1.35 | 1.74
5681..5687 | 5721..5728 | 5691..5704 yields 0.2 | 1.63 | 1.52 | 1.36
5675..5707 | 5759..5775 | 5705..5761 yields -4.1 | 1.44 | 1.48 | 1.34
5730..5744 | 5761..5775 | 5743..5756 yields -4.3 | 1.54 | 1.95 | 1.33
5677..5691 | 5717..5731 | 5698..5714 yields 2.9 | 1.48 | 1.17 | 1.4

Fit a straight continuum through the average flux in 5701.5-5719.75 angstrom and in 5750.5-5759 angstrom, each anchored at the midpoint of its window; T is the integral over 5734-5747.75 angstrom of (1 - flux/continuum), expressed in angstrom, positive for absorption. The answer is -4.2 angstrom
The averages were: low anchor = 1.2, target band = 1.81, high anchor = 1.46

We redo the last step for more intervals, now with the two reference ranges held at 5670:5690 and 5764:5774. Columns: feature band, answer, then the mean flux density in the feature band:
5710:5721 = -1.2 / 1.52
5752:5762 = -1.2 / 1.43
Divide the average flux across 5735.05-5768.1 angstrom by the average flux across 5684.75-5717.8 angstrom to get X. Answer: 1.2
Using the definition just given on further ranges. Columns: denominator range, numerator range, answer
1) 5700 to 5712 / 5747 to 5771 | 1.44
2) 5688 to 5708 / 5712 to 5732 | 1.08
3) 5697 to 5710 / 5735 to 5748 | 1.74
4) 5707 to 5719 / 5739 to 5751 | 1.66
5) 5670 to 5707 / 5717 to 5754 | 1.13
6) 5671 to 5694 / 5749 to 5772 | 0.96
